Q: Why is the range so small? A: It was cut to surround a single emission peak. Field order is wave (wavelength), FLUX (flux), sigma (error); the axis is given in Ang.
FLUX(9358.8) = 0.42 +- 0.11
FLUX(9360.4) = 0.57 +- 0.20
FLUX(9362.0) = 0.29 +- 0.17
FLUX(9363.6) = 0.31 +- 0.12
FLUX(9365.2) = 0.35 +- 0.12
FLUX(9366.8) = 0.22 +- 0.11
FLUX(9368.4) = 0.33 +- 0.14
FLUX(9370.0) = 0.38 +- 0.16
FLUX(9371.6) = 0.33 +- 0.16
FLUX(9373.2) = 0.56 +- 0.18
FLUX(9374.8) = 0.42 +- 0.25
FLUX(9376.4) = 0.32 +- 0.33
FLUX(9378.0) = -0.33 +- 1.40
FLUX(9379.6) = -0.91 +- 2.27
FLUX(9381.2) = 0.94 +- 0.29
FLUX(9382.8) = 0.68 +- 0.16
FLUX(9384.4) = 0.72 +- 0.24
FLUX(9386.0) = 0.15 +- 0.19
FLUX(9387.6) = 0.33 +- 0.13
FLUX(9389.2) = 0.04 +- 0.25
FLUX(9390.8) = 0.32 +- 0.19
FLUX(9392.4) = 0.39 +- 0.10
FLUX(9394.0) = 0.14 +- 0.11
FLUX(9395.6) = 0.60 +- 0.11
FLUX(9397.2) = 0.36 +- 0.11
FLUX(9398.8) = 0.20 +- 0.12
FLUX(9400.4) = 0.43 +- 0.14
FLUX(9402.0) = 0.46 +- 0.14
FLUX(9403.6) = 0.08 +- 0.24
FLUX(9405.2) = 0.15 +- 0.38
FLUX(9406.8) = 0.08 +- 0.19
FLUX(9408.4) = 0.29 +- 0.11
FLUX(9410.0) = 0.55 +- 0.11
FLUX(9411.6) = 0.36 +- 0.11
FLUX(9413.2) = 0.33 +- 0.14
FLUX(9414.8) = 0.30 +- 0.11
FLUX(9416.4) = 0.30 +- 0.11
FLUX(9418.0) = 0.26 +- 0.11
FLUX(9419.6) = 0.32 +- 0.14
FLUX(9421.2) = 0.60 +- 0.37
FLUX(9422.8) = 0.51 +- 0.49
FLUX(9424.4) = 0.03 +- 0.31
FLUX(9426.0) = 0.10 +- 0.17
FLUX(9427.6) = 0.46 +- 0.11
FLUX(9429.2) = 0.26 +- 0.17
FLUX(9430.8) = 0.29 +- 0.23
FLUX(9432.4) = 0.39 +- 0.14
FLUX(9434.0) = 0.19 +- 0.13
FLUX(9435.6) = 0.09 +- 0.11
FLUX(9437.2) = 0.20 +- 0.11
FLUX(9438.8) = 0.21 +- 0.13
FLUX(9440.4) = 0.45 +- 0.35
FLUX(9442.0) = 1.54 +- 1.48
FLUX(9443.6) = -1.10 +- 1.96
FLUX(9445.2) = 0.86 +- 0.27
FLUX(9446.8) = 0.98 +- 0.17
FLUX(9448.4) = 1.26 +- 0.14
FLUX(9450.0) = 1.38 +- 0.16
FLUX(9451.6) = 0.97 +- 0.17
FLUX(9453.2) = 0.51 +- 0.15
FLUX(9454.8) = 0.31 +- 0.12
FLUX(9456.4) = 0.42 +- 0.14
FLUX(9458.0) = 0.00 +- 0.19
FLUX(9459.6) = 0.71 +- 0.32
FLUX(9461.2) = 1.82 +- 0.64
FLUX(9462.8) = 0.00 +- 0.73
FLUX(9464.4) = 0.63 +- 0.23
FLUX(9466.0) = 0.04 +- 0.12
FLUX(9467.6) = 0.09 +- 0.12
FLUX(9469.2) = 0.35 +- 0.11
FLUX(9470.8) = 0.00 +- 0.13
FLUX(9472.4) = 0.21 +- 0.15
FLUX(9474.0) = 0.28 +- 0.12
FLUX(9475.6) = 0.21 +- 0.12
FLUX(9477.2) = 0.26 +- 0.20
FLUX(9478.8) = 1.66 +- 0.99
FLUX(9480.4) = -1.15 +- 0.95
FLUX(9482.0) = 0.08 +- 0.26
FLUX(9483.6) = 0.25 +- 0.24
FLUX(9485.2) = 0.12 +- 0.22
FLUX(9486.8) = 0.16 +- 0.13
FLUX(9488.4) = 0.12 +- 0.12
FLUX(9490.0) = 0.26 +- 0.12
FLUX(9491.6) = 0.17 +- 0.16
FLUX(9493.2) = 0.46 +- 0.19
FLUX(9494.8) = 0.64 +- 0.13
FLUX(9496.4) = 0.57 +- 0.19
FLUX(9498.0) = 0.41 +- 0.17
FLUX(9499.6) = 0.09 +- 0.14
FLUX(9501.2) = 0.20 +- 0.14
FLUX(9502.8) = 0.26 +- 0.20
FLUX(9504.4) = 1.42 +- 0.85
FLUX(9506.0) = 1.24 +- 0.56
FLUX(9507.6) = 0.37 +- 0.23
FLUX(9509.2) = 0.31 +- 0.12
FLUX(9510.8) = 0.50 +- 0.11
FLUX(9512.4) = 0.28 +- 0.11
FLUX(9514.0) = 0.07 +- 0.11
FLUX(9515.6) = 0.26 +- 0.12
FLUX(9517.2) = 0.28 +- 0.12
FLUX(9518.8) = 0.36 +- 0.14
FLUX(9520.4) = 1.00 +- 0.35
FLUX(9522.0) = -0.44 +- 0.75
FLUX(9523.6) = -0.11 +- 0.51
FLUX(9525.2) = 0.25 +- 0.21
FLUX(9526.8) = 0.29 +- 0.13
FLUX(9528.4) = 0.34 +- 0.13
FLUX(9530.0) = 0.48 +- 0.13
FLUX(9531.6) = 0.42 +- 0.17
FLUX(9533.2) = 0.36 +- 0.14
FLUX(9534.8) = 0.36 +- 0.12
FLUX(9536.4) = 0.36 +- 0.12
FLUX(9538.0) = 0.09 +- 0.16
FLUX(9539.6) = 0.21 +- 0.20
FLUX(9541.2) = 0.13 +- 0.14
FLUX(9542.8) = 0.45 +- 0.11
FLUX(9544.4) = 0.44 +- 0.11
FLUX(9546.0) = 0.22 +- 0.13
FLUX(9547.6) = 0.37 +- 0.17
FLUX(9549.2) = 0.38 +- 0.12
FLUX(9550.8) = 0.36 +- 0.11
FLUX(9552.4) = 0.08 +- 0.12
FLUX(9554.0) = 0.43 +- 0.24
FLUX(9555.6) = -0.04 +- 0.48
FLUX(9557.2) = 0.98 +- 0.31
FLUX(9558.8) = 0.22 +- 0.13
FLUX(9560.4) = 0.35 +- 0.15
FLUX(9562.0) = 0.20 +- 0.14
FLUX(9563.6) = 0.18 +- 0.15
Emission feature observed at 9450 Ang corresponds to H-gamma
